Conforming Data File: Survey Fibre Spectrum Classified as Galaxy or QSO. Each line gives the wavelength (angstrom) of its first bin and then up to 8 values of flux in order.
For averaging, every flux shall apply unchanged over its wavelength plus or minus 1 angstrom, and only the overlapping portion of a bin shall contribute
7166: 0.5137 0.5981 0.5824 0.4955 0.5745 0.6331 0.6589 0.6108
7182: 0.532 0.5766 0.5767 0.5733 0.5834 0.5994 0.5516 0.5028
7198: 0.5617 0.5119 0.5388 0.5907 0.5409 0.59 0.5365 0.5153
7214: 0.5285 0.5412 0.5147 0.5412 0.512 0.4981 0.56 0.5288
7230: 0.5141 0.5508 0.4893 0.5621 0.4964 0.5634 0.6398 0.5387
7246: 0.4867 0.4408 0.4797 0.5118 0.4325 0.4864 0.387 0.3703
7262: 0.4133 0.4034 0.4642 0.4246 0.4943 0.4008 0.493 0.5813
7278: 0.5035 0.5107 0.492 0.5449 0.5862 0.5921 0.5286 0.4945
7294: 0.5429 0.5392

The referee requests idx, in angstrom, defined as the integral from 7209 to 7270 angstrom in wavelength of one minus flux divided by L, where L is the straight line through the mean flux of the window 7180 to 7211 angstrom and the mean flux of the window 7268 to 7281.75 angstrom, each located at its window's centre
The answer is 2.91 angstrom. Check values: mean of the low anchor 0.559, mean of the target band 0.498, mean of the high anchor 0.492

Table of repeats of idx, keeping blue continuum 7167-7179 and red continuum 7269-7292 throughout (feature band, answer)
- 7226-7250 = 0.88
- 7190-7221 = 1.28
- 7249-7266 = 3.10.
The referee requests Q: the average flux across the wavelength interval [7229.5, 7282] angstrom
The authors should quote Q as 0.486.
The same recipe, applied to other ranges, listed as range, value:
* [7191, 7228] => 0.541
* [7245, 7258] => 0.466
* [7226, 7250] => 0.528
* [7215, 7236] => 0.527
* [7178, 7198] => 0.572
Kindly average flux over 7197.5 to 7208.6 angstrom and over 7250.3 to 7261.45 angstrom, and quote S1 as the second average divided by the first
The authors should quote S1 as 0.79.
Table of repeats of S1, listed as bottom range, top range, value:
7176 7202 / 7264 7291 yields 0.88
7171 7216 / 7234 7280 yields 0.86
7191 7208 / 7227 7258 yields 0.92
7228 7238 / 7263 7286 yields 0.93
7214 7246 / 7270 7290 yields 0.98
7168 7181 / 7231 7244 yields 0.93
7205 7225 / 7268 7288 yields 0.96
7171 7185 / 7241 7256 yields 0.86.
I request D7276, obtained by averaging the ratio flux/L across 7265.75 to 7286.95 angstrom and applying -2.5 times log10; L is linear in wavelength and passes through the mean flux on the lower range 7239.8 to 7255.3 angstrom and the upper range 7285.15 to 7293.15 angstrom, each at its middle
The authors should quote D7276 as 0.08 mag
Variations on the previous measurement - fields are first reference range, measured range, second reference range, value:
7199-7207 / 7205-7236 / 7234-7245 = 0.035 mag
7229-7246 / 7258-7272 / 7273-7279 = 0.244 mag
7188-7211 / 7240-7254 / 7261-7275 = -0.079 mag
